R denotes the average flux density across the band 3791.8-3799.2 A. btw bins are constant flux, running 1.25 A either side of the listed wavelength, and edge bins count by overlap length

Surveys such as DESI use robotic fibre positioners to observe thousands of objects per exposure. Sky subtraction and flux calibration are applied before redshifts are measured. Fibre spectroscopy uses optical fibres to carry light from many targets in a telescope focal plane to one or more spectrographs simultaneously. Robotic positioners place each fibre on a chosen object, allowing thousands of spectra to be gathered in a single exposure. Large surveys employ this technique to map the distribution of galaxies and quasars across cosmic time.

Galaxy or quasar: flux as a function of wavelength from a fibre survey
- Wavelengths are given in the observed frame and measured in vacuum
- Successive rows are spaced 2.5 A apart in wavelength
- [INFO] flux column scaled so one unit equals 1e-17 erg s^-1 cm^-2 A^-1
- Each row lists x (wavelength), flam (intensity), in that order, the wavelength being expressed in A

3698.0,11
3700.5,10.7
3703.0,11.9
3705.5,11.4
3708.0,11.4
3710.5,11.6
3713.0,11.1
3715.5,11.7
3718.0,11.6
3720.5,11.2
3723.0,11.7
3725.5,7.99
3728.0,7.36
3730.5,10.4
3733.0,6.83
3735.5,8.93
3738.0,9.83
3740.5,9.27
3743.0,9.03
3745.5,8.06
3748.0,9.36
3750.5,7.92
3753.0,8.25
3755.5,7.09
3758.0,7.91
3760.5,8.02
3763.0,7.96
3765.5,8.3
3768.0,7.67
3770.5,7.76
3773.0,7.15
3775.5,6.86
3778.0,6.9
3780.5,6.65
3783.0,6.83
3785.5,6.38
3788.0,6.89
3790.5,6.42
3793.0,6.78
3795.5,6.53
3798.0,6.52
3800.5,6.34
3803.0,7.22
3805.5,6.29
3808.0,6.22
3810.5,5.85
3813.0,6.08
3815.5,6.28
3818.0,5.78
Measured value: 6.61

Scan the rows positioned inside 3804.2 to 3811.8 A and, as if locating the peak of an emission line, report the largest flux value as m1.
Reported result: 6.29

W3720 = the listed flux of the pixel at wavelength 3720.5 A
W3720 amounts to 11.2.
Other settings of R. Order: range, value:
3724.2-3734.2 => 8.17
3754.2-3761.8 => 7.68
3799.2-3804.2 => 6.77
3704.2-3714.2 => 11.4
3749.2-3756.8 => 7.76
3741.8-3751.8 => 8.59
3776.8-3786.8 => 6.69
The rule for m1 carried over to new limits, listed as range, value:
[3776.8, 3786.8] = 6.9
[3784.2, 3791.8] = 6.89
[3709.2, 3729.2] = 11.7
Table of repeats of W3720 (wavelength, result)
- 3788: 6.89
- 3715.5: 11.7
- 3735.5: 8.93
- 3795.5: 6.53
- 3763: 7.96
